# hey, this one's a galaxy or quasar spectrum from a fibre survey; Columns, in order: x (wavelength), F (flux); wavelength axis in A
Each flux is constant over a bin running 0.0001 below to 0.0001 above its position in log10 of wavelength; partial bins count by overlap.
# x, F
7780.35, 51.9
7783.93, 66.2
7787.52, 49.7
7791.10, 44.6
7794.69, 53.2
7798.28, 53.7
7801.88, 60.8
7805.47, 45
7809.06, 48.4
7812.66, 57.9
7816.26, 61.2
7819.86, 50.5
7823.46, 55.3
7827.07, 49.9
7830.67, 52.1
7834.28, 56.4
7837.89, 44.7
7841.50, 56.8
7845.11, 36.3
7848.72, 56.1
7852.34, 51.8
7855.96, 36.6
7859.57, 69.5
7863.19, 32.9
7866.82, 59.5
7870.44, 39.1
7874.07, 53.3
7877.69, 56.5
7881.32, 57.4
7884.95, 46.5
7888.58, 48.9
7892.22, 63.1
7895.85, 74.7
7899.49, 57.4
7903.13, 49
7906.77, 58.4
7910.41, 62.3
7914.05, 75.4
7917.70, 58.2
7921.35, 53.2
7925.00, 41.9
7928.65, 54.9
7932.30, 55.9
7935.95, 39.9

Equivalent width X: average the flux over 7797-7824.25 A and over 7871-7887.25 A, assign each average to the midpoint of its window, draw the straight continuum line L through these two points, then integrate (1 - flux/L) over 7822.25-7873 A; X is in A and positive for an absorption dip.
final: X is 3.2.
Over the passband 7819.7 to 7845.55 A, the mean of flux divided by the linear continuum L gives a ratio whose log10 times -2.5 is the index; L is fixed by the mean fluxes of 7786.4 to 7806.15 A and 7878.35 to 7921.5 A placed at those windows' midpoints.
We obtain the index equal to 0.06 mag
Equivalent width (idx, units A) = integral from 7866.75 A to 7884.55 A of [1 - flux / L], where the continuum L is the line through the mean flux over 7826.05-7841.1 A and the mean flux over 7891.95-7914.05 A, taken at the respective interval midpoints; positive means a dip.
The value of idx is 1.77 A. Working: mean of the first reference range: 51.4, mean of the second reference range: 61.9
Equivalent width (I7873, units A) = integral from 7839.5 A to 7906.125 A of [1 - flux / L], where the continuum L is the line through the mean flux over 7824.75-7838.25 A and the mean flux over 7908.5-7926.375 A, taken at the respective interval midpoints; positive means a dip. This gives 2.9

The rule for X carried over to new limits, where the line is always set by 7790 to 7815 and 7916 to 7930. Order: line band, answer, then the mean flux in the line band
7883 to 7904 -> -2.00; 56.9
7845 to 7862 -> 0.44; 50.8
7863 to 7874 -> 1.09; 46.9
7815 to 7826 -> -0.58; 55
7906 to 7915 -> -2.30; 65.3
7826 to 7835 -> -0.06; 52.6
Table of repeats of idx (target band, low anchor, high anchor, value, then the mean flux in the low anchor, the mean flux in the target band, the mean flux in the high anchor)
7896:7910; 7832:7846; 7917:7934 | -1.7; 49.5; 58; 52.4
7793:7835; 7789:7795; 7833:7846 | -4.5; 47.9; 53.6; 49.1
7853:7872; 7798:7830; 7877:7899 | 2.9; 53.6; 47.9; 57.9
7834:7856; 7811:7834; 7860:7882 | 1.7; 54.6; 48.8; 50.6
